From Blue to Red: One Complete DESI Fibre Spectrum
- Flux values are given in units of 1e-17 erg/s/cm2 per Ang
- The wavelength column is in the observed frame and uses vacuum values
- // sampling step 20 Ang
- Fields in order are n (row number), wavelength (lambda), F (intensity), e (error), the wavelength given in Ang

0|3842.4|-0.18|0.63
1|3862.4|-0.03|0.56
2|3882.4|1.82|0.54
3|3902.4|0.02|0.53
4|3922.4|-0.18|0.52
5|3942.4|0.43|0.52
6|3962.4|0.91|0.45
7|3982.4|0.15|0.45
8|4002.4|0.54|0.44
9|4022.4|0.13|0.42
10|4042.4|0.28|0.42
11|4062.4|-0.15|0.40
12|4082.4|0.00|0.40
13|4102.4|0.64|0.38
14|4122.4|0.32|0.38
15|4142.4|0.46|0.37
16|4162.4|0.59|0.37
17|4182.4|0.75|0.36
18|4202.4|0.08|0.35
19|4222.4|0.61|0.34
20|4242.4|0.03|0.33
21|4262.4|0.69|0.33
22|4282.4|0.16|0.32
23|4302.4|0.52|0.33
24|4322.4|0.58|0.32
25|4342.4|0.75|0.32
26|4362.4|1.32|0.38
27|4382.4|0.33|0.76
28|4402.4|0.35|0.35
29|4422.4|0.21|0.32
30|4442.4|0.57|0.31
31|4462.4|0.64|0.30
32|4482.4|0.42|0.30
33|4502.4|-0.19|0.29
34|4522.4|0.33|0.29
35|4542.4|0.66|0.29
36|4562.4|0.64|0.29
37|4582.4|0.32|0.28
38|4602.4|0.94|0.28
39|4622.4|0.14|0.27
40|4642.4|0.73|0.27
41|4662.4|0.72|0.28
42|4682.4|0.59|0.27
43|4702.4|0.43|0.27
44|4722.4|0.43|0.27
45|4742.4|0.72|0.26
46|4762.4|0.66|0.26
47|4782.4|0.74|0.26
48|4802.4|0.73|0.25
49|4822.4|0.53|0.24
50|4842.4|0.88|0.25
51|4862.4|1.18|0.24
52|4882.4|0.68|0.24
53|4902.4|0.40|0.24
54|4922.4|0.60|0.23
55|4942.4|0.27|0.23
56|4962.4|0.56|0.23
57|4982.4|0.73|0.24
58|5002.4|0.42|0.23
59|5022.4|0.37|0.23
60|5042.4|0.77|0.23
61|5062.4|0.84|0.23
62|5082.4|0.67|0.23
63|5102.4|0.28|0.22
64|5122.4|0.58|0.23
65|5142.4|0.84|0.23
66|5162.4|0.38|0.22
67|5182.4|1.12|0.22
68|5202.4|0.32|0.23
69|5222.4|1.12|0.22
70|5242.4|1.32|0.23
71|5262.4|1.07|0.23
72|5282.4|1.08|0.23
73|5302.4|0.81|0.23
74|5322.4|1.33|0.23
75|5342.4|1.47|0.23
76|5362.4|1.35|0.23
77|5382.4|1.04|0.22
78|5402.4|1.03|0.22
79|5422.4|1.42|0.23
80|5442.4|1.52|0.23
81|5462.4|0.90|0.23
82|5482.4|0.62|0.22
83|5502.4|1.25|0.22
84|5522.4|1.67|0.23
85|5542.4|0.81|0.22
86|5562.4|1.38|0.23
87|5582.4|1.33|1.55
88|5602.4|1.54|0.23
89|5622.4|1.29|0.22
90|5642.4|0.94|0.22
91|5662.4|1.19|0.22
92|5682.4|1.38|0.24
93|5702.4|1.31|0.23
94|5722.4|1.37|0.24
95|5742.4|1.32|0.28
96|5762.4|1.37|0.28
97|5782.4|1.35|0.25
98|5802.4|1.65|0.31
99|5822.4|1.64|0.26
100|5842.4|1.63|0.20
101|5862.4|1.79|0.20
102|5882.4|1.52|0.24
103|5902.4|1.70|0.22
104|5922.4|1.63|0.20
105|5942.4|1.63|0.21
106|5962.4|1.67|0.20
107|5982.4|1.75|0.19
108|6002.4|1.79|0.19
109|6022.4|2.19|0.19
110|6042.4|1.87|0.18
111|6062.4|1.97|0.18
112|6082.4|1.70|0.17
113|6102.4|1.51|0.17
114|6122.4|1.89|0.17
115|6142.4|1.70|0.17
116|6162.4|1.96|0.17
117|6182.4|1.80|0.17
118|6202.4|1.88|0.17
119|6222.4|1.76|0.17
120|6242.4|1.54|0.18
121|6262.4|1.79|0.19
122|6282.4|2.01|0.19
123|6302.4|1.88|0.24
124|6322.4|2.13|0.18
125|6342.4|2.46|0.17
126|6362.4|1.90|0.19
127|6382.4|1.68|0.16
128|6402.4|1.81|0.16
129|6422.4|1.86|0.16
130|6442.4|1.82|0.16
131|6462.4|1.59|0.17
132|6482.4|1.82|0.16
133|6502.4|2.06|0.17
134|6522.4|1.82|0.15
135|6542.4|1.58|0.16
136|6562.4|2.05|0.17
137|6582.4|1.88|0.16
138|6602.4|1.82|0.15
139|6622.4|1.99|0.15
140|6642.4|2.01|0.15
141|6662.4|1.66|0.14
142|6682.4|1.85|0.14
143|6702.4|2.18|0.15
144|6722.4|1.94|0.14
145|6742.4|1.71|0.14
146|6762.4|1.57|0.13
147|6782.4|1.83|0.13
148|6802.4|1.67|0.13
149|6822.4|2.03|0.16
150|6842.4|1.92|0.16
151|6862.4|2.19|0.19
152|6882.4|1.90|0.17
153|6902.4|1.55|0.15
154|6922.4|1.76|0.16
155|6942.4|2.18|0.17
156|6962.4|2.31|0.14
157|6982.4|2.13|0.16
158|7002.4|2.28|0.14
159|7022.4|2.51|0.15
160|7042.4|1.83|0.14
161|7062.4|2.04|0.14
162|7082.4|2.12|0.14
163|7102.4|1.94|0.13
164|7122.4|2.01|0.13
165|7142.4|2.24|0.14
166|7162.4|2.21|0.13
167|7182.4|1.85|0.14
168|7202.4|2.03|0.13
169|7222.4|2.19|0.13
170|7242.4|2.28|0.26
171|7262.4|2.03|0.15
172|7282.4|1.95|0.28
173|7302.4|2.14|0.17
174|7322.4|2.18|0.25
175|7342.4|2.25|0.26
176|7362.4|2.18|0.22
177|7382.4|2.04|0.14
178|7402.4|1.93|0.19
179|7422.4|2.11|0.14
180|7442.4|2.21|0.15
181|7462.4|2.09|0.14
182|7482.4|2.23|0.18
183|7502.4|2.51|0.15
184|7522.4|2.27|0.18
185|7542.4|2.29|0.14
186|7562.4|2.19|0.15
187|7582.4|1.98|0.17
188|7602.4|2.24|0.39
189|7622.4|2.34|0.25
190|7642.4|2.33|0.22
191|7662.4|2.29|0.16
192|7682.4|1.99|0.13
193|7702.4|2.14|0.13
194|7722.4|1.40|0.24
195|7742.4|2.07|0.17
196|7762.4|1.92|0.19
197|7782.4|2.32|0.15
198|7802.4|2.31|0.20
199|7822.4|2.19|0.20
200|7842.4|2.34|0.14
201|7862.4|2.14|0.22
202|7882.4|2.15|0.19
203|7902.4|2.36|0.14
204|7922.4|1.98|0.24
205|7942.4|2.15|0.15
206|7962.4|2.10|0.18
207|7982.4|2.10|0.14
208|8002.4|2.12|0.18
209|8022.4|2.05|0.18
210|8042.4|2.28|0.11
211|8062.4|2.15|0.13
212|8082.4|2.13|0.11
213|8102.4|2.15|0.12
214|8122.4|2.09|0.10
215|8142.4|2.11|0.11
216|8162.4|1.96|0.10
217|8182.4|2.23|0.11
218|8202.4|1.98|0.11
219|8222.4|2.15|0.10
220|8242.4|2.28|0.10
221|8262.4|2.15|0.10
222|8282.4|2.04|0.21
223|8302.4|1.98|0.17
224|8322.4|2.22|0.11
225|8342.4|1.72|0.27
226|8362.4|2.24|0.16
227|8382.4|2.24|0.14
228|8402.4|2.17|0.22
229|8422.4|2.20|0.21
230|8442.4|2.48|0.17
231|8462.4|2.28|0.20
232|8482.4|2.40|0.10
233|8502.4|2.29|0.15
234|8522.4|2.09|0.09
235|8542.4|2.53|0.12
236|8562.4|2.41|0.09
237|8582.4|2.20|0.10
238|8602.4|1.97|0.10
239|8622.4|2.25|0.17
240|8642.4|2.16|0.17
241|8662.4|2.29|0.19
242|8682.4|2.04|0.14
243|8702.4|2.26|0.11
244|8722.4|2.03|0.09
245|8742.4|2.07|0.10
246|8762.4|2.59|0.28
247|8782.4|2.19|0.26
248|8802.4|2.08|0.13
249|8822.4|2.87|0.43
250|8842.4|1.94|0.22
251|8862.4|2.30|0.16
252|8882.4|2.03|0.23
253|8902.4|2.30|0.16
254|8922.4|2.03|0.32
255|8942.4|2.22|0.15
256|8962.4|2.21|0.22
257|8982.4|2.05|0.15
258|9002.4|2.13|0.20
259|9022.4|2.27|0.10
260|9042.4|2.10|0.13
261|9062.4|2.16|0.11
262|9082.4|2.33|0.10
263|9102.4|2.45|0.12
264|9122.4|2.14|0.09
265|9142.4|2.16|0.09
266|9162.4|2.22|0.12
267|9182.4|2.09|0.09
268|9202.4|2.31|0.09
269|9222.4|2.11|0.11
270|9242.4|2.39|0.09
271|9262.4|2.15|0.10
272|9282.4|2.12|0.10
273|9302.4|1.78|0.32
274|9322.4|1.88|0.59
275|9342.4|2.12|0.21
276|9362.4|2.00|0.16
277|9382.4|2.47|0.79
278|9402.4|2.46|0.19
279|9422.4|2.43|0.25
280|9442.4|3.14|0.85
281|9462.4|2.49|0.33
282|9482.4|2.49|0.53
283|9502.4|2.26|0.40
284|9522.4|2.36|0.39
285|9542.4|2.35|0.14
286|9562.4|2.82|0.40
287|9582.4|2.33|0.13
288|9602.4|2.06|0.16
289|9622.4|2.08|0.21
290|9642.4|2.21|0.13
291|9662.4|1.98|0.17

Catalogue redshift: 0.31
